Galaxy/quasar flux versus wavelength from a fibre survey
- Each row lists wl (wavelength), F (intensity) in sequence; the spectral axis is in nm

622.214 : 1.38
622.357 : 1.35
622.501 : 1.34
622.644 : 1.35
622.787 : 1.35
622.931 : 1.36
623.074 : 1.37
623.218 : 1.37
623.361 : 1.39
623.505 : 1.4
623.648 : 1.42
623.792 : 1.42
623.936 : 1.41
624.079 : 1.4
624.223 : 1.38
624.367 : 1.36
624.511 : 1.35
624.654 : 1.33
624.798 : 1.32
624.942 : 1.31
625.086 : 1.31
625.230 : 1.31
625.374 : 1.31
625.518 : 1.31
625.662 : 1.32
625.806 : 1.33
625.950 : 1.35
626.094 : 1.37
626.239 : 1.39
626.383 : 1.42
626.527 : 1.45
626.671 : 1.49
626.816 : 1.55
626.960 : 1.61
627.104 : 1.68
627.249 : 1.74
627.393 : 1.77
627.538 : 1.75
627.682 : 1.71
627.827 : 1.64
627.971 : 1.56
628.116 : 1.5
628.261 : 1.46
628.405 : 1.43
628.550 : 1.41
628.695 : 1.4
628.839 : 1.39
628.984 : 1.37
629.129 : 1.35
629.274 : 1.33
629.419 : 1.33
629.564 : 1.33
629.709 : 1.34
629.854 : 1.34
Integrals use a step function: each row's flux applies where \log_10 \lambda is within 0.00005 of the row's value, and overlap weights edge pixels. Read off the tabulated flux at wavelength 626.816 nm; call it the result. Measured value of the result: 1.55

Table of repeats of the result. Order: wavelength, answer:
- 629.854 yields 1.34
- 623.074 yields 1.37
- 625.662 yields 1.32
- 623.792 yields 1.42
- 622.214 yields 1.38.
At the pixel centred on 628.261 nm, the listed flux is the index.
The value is 1.46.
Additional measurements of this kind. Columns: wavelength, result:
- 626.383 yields 1.42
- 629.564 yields 1.33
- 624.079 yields 1.4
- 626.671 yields 1.49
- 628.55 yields 1.41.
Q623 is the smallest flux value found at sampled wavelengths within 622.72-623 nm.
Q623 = 1.35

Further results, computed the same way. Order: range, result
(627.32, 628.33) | 1.46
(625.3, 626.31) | 1.31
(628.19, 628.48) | 1.43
